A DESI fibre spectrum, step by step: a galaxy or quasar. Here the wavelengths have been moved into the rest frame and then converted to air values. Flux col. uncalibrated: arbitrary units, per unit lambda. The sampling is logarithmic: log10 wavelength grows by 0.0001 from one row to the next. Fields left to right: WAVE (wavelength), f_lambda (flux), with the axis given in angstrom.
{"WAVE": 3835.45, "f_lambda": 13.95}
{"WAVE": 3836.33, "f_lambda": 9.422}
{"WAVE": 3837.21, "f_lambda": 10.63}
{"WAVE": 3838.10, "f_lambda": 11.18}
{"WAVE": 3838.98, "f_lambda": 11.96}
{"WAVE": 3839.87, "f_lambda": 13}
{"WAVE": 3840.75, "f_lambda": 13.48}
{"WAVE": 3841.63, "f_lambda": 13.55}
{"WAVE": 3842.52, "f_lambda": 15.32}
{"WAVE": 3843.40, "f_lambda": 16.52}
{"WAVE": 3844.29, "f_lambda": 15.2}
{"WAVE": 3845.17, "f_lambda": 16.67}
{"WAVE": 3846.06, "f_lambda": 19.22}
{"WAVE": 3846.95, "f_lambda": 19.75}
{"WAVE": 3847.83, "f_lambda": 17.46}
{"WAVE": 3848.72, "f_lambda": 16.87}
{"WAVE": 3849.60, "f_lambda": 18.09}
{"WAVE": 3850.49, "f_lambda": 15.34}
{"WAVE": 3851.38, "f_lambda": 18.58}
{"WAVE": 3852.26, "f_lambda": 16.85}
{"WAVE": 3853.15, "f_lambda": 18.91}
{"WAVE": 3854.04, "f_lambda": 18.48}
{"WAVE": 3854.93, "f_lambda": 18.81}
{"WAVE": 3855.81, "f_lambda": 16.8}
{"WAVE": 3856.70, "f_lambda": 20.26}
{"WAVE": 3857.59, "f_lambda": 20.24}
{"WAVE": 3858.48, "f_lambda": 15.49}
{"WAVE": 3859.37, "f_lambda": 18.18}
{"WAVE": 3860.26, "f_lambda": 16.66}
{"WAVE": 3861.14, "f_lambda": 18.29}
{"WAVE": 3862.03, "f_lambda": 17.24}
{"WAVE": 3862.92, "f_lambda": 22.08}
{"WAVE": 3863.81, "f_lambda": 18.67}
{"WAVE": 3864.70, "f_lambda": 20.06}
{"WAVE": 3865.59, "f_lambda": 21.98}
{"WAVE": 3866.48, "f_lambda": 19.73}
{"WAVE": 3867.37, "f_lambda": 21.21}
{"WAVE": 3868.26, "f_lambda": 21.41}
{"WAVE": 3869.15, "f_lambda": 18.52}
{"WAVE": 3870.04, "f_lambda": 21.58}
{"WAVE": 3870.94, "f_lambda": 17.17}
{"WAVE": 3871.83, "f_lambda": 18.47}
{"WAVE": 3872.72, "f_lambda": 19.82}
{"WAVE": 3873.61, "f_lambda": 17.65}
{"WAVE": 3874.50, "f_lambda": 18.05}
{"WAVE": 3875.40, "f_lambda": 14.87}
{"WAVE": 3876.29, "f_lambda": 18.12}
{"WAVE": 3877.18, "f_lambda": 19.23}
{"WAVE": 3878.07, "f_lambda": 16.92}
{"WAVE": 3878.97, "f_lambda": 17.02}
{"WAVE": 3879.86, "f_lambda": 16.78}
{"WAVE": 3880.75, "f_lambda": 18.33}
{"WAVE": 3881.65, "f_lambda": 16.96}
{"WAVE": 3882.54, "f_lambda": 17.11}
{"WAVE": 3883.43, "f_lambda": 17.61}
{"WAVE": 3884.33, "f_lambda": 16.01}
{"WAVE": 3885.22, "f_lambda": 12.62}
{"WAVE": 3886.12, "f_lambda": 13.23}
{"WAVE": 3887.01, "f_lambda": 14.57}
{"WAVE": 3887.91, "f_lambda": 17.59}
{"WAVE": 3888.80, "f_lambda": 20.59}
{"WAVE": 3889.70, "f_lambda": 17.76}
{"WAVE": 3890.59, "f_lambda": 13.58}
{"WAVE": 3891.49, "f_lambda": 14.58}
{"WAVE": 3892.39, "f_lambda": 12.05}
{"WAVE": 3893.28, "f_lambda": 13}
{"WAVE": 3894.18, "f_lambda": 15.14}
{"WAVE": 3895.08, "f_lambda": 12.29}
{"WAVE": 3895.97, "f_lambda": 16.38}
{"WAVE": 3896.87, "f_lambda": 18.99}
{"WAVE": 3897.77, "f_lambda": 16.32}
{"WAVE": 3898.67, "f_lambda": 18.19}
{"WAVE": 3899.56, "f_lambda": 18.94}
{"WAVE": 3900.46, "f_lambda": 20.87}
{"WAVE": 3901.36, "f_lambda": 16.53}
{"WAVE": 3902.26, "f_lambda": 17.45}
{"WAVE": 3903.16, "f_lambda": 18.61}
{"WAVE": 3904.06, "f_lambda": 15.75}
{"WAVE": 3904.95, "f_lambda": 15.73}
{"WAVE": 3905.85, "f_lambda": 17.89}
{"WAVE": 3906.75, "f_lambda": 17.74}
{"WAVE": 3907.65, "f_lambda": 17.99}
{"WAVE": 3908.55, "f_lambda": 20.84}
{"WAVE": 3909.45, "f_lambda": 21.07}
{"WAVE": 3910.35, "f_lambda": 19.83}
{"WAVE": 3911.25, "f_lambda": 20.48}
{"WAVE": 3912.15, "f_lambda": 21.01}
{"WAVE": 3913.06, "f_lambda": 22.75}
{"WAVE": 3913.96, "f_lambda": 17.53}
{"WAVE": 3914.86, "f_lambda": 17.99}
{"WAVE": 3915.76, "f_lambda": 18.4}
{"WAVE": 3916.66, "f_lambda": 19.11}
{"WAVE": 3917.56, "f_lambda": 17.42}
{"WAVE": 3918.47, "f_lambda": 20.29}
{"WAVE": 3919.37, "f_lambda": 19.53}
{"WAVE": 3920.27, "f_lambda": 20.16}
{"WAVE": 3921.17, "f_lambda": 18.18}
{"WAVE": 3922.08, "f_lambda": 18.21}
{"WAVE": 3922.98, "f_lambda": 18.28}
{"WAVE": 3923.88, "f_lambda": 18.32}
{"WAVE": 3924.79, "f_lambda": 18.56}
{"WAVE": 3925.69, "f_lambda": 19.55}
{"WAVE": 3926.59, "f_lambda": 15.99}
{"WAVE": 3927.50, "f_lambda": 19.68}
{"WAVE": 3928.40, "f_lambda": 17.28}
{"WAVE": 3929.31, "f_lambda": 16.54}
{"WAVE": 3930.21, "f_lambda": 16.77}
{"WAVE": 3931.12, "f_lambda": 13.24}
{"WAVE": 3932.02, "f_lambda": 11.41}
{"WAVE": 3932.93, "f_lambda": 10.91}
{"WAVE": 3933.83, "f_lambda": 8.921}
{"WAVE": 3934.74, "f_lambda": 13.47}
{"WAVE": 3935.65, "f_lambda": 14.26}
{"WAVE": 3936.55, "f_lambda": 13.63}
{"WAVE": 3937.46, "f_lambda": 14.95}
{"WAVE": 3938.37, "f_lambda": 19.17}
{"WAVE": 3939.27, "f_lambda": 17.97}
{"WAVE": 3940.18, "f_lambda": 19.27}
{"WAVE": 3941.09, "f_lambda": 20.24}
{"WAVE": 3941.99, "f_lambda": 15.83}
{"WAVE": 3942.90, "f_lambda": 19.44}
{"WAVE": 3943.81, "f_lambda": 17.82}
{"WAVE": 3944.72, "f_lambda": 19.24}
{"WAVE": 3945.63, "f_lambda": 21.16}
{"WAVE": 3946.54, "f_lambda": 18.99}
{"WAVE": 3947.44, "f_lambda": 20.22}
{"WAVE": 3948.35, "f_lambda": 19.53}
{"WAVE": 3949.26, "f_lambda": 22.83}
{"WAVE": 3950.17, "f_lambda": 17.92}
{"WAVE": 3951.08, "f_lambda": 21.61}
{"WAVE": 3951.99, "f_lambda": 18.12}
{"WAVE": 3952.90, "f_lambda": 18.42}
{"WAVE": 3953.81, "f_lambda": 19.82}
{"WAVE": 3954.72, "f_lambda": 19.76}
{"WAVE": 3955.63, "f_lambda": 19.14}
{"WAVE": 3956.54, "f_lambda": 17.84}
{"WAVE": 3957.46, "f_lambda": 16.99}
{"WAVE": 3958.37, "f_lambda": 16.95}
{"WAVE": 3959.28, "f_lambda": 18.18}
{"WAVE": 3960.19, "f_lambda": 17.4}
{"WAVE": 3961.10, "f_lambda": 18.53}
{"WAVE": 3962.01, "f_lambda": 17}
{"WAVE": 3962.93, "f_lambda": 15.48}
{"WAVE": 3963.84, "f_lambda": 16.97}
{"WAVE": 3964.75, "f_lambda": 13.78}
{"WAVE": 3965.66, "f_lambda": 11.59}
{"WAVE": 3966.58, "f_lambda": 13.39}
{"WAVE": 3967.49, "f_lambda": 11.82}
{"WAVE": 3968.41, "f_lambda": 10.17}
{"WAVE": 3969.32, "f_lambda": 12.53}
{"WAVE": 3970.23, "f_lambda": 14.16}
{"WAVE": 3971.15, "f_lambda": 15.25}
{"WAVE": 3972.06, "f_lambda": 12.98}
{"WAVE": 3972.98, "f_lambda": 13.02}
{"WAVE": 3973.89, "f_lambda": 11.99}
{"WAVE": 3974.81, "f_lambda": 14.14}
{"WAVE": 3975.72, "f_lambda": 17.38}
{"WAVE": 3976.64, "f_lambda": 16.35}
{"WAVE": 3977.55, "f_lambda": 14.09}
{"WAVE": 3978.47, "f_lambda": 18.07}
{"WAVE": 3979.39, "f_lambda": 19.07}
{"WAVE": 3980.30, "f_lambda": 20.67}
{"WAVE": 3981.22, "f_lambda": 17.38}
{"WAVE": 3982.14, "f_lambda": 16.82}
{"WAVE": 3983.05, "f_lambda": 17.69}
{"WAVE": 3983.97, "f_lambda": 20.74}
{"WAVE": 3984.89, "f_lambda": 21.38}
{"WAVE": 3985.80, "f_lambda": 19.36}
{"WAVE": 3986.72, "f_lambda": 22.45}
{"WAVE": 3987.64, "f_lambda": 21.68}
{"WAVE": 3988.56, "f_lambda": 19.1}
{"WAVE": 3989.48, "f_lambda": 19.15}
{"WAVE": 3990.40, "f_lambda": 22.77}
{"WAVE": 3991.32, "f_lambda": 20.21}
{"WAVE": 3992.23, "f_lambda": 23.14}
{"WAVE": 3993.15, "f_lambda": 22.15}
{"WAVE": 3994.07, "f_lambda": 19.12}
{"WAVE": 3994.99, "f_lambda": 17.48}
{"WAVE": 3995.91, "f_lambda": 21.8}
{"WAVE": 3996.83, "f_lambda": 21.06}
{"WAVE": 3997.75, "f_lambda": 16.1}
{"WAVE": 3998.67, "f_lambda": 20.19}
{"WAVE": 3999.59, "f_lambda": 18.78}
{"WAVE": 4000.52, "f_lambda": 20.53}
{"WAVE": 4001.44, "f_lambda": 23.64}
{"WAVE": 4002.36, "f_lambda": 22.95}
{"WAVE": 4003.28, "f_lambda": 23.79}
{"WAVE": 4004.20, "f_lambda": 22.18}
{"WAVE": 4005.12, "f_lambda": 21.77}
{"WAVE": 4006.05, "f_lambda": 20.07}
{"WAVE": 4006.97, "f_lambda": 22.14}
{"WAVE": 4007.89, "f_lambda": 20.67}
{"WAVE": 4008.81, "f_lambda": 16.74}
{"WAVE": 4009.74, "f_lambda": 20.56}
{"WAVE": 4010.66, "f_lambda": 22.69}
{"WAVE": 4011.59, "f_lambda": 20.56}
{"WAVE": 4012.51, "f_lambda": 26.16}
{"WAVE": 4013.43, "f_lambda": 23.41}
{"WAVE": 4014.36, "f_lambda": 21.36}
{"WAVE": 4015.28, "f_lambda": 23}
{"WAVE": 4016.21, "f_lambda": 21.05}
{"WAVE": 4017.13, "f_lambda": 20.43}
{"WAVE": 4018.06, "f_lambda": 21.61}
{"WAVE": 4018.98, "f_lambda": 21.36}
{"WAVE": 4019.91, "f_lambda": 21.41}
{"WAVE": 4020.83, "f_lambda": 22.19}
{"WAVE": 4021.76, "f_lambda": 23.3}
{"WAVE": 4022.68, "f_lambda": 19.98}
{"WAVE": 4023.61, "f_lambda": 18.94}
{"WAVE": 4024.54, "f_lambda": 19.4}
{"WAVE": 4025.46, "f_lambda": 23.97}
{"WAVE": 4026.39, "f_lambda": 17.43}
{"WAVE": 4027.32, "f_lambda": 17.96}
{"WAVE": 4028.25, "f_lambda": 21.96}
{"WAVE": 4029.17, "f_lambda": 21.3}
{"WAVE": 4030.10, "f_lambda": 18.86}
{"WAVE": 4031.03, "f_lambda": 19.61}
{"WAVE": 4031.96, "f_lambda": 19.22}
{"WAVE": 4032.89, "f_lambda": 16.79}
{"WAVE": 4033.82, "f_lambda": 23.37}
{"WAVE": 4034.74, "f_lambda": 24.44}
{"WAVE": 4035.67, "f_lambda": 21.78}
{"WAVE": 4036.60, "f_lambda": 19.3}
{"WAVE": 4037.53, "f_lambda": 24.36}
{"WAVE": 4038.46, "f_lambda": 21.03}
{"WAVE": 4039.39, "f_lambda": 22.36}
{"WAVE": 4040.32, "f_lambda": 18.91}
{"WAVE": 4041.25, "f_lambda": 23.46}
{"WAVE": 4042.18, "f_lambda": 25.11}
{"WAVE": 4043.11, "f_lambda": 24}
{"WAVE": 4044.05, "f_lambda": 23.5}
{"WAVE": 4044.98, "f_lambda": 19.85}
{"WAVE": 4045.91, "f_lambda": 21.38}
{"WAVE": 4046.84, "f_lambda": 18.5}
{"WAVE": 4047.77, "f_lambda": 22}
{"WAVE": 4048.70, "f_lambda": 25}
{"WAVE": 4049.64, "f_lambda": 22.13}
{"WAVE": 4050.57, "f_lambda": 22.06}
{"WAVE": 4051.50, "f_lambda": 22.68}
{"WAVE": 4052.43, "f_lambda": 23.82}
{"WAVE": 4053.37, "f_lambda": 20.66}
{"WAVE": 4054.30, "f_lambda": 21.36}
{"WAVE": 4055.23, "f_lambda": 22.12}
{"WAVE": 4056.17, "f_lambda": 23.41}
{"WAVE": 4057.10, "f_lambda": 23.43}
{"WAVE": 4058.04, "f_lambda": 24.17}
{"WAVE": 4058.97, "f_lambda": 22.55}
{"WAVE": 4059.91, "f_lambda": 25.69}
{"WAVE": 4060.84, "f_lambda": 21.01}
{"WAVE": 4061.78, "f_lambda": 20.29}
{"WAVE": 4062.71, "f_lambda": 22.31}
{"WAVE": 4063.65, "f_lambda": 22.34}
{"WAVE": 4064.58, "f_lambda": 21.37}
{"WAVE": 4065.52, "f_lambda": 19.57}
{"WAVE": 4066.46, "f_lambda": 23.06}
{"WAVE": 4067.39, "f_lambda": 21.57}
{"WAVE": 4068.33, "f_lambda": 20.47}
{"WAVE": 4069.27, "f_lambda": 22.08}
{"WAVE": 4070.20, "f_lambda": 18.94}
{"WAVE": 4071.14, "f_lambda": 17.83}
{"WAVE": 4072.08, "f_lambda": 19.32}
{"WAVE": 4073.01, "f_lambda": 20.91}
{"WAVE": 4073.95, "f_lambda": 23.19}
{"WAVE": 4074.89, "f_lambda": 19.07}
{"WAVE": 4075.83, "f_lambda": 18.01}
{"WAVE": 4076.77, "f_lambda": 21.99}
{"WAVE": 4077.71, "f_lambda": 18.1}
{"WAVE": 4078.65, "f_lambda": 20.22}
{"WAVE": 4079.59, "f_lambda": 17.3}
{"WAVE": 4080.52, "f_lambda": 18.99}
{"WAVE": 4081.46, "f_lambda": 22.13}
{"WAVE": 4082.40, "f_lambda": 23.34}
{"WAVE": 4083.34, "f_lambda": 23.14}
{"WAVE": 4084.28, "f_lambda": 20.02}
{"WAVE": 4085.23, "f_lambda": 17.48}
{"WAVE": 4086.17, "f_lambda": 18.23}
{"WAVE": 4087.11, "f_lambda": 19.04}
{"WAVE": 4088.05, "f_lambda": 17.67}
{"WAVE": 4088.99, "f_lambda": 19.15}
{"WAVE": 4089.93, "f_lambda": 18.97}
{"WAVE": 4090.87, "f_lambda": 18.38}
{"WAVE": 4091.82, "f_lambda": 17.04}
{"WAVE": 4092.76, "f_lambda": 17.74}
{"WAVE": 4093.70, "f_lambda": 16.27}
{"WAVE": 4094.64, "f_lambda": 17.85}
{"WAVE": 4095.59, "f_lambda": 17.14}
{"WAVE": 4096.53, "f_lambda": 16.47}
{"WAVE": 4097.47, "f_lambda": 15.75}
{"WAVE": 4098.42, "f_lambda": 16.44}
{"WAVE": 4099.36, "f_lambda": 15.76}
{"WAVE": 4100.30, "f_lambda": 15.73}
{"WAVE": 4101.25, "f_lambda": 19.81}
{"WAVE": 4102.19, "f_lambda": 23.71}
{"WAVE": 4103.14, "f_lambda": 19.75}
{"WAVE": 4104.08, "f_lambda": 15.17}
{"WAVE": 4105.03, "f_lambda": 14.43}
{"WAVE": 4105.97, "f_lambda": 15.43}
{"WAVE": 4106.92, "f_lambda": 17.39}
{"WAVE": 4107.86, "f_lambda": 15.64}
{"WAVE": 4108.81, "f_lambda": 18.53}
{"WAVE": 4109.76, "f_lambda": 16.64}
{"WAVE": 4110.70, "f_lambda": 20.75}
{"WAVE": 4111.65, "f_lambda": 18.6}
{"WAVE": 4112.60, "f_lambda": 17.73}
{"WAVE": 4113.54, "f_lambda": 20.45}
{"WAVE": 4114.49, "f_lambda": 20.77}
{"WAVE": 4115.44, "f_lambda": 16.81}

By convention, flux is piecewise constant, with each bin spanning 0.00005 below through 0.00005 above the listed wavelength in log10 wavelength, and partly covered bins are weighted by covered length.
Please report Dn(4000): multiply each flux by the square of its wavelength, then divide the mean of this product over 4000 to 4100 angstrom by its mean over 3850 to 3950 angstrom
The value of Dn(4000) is 1.27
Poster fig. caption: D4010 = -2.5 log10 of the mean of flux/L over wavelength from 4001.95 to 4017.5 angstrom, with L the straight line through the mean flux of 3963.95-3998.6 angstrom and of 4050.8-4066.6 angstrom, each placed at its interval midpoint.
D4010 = -0.14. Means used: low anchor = 17.3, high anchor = 22.3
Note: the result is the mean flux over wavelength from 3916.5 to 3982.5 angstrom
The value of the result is 16.9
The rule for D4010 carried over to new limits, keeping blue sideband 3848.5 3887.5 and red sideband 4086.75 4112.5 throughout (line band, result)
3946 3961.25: -0.07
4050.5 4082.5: -0.20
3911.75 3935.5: 0.04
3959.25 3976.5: 0.23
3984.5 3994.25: -0.18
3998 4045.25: -0.20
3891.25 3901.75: 0.11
